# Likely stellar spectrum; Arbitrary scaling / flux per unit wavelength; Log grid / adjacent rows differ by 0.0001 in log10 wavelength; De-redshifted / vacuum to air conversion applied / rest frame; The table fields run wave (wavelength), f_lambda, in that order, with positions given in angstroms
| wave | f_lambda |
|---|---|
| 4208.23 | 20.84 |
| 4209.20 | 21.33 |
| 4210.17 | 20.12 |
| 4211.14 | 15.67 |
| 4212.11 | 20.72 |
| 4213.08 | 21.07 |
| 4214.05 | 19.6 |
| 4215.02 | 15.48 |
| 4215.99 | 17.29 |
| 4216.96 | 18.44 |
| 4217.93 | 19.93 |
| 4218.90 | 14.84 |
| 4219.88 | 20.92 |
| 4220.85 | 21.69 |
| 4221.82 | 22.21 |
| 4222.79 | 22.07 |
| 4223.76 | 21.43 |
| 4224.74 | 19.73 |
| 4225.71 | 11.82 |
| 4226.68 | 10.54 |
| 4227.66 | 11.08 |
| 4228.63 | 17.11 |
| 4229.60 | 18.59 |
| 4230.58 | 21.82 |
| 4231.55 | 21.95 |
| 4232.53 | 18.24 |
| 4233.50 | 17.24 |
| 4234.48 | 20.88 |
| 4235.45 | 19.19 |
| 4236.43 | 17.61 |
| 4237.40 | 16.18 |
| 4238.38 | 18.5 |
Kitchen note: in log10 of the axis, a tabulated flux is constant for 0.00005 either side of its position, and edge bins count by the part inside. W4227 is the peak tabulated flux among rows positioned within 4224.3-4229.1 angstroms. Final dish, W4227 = 19.73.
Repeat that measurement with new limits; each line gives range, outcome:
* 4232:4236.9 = 20.88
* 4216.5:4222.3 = 22.21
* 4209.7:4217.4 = 21.07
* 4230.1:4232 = 21.95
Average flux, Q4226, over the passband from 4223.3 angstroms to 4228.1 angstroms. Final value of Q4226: 14.9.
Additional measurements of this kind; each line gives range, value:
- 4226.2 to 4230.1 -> 14.3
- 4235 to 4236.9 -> 18.3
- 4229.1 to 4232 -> 20.8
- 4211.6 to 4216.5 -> 18.8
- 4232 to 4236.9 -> 18.6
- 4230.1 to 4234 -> 19.8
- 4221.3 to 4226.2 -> 19.5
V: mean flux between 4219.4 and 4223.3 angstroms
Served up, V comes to 21.8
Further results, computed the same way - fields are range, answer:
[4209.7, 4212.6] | 18.8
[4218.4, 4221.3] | 19.1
